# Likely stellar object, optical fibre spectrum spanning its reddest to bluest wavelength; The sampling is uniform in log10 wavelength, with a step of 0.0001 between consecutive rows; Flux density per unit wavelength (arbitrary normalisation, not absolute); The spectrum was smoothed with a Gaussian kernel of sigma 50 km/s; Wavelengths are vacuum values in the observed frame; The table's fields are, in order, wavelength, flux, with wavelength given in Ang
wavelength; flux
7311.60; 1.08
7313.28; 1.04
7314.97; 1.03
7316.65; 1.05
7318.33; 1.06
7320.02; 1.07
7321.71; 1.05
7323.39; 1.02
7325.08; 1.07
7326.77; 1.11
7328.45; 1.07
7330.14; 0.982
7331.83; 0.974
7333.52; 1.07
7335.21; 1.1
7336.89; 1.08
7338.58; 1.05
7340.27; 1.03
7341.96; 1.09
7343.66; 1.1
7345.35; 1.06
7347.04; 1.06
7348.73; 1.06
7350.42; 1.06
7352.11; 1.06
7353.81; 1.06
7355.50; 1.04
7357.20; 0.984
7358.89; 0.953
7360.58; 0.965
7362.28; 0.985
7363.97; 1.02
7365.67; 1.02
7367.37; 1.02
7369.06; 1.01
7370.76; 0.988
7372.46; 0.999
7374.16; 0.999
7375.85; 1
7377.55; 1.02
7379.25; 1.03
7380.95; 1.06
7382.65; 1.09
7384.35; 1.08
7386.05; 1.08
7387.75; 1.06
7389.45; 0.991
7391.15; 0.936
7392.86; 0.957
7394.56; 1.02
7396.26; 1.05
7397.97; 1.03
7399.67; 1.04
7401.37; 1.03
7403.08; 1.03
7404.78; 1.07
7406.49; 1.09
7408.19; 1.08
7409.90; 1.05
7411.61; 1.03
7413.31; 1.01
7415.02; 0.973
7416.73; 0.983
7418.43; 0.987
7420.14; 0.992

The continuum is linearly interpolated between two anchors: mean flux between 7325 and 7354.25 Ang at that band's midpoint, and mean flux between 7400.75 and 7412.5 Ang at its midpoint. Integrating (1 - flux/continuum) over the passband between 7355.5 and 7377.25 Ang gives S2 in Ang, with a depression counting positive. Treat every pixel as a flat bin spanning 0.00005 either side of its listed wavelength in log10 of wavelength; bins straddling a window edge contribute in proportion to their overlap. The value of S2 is 1.24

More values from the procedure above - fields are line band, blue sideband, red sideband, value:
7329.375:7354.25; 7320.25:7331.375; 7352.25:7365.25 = -0.7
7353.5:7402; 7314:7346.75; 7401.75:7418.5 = 1.1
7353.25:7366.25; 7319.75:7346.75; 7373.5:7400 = 0.5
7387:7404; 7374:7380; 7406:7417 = 0.2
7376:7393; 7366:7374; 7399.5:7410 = -0.1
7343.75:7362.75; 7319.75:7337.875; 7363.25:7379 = 0.0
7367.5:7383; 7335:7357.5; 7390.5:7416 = 0.4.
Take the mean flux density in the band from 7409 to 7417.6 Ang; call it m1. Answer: 1.01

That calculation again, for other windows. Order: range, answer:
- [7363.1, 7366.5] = 1.02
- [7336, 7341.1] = 1.06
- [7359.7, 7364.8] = 0.991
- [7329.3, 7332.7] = 0.978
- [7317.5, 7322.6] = 1.06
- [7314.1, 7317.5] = 1.04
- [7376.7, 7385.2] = 1.06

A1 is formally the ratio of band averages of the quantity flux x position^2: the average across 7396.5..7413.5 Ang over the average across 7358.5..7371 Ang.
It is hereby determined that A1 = 1.06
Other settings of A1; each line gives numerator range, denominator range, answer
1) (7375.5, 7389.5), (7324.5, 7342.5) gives 1.01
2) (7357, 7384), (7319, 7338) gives 0.97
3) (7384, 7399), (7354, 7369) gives 1.03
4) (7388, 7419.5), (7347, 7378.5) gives 1.02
